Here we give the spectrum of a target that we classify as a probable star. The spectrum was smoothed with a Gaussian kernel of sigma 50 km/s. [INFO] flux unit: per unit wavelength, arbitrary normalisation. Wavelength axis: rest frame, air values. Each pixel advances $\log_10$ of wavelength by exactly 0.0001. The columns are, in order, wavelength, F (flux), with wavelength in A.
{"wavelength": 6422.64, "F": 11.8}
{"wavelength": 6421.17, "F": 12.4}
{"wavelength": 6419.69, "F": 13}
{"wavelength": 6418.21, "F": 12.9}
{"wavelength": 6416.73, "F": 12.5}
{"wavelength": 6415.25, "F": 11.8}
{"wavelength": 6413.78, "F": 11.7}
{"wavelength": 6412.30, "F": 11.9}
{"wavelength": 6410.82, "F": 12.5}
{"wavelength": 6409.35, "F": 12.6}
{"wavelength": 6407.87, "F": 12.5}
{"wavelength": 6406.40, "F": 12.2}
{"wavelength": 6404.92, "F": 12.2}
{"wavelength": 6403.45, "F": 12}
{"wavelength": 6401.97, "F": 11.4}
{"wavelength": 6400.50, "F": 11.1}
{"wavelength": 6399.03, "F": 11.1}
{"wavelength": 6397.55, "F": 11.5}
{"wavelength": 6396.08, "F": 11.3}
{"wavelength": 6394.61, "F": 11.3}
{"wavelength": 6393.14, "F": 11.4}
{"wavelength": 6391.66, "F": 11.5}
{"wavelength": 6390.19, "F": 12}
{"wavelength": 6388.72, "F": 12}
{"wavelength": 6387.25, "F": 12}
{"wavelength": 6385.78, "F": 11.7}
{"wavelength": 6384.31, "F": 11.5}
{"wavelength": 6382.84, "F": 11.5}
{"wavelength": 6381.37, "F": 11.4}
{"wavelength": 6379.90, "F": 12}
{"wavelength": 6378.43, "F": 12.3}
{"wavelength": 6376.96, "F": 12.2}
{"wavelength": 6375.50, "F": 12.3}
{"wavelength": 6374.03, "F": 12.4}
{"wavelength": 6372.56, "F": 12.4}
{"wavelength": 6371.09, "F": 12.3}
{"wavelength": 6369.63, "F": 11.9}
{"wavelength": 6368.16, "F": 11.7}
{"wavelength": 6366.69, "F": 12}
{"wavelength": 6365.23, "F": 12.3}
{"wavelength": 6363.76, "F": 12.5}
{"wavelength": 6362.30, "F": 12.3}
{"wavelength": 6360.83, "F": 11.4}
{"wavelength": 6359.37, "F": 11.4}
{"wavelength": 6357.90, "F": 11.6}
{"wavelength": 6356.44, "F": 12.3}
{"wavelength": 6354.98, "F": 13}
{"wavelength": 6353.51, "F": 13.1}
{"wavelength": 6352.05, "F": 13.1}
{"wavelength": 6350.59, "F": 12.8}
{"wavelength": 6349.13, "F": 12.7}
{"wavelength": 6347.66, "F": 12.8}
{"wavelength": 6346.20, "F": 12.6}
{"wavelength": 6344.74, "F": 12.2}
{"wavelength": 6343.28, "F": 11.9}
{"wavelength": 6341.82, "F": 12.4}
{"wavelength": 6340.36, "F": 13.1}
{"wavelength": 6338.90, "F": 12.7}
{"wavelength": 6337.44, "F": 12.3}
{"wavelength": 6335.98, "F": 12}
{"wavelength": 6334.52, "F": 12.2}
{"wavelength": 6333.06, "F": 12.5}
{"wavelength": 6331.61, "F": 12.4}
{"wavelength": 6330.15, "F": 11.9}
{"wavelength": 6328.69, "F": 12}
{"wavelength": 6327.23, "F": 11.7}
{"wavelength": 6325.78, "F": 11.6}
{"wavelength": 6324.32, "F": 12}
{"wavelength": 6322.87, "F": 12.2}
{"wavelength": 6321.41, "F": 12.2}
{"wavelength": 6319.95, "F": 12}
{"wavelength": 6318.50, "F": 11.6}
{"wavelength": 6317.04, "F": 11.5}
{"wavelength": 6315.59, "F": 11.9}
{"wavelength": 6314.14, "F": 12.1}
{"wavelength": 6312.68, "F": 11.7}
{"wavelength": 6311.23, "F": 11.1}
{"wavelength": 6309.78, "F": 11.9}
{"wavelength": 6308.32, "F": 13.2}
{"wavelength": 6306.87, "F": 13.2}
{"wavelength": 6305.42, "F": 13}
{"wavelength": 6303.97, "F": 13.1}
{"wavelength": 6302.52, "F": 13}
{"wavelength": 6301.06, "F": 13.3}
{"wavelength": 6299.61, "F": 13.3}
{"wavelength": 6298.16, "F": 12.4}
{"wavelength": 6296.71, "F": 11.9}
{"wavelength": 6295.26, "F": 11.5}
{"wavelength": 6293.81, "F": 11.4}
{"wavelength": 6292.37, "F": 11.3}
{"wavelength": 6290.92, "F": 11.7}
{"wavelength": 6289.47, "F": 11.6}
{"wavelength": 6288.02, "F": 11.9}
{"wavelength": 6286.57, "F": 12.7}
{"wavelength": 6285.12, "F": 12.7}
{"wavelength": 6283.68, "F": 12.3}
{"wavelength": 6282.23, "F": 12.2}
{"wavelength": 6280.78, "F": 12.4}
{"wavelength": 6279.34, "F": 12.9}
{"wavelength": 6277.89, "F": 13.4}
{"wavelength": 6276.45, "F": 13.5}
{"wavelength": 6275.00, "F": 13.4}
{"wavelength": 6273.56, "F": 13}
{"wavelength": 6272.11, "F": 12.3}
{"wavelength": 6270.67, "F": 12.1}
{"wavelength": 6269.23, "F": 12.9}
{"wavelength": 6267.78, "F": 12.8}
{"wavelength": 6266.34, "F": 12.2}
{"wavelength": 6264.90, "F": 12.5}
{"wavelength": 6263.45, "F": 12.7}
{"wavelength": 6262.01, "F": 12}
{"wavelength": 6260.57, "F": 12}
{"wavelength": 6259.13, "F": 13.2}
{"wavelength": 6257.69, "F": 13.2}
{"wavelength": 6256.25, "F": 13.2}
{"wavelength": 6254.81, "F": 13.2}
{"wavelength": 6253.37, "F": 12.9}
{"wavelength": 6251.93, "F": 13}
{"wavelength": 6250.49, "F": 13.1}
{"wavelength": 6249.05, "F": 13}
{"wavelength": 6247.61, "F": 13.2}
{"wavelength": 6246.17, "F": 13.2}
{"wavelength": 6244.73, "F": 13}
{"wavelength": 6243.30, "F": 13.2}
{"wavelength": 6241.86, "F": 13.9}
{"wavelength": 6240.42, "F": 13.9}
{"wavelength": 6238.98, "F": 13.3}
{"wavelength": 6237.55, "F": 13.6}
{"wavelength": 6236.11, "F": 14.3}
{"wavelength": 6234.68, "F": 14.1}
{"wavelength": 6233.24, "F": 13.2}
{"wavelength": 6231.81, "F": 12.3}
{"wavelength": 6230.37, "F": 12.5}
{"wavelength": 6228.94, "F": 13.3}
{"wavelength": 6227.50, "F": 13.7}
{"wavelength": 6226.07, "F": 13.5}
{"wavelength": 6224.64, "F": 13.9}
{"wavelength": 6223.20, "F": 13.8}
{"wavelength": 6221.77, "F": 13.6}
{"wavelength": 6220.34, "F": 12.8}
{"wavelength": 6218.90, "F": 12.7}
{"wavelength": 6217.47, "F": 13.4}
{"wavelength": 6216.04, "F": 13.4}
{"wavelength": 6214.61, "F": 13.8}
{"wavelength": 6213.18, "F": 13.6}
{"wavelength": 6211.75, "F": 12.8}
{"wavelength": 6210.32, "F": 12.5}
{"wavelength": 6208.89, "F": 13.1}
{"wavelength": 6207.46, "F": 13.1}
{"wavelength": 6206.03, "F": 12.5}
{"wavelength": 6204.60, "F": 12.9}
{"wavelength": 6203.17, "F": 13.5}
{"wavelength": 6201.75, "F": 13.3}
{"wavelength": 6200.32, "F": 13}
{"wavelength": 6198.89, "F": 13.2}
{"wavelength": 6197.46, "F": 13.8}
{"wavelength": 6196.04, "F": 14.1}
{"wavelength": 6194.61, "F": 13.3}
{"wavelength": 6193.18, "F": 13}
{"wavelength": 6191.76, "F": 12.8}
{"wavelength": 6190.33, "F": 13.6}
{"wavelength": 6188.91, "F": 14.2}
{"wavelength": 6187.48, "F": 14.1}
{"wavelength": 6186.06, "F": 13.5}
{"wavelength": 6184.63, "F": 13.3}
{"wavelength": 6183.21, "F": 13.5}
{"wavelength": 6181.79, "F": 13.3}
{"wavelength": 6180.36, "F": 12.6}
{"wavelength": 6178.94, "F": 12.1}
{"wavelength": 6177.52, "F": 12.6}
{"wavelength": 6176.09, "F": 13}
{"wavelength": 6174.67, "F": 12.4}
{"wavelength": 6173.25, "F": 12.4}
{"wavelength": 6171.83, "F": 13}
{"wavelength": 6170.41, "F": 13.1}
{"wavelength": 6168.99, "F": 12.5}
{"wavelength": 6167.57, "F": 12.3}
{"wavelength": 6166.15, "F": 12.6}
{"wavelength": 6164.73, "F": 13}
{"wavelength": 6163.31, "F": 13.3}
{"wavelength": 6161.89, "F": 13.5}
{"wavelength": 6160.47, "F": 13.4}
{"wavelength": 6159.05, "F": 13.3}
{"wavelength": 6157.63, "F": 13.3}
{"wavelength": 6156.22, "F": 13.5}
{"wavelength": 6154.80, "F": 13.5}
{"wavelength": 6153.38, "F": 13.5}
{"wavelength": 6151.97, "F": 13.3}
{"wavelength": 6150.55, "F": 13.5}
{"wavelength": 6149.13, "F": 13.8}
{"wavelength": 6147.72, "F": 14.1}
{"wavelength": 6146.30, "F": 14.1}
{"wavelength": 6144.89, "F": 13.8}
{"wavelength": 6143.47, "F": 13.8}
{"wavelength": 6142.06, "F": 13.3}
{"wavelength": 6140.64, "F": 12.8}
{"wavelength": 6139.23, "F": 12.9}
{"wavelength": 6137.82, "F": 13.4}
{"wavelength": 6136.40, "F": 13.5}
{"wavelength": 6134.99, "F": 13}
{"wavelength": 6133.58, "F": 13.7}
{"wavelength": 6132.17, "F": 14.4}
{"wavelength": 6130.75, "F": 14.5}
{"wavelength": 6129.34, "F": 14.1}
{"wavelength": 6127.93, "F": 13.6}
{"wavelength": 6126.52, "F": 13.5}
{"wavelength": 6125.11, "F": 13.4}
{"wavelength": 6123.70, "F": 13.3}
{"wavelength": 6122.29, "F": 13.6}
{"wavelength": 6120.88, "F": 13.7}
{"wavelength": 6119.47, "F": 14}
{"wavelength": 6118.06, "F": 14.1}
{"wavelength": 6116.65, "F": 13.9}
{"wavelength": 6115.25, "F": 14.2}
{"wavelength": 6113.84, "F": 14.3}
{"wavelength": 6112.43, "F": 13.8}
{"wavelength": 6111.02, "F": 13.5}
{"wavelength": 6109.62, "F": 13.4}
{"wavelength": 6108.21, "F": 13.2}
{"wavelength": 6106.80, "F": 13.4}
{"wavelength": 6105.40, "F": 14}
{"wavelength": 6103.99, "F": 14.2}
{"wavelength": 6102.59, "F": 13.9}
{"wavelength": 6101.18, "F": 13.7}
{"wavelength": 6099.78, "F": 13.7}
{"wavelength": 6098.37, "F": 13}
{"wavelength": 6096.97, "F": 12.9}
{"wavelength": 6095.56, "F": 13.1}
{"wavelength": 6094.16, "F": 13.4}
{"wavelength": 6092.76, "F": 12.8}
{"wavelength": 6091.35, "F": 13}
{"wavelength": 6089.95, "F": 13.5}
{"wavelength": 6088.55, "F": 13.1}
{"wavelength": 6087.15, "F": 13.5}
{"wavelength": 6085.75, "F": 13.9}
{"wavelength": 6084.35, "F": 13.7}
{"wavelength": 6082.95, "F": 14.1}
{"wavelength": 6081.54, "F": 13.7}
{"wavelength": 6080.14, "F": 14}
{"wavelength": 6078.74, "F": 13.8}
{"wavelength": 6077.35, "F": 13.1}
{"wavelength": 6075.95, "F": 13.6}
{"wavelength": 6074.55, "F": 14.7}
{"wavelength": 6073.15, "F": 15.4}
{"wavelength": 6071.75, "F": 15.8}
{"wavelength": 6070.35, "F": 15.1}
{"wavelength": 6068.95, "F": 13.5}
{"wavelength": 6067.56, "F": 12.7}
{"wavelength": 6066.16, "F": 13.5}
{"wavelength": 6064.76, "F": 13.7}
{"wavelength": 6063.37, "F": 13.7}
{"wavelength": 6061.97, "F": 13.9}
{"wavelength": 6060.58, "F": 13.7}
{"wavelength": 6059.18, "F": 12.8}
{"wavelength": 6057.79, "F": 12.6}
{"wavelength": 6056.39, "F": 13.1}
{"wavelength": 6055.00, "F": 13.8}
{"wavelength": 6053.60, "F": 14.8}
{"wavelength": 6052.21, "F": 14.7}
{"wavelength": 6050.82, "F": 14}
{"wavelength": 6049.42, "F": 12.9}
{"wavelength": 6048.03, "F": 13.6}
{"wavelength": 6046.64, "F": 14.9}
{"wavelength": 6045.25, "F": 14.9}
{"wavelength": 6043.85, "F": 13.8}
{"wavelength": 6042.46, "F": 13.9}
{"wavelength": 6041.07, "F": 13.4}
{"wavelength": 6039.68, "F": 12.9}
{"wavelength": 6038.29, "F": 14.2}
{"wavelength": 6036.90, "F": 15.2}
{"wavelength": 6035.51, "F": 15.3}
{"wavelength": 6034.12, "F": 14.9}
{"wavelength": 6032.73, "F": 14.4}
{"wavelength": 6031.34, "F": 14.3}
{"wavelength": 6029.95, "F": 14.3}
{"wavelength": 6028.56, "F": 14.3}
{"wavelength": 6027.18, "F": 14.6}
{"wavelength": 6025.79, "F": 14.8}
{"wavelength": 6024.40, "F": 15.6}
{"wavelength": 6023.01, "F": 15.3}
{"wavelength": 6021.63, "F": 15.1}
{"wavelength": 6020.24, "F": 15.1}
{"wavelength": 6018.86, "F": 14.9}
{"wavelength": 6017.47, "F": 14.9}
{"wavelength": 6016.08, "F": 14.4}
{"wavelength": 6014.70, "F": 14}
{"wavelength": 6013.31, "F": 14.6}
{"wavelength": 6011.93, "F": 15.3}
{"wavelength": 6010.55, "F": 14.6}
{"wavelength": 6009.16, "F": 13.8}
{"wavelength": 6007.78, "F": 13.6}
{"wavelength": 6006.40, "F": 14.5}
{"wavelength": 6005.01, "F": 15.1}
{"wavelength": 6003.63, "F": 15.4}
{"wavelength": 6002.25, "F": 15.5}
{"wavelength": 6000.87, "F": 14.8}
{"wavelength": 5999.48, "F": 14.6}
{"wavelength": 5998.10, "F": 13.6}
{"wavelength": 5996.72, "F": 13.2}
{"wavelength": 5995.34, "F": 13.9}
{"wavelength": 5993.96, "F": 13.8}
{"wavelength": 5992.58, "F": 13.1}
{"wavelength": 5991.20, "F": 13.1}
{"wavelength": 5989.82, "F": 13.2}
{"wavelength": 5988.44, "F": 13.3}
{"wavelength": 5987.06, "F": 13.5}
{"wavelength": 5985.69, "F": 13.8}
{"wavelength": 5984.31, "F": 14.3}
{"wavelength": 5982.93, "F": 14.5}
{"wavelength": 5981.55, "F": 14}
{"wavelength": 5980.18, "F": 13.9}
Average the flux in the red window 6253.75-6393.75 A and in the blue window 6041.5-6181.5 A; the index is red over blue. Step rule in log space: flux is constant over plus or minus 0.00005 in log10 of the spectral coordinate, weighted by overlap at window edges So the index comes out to 0.91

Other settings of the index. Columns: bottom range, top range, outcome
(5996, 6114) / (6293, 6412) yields 0.86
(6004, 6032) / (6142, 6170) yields 0.91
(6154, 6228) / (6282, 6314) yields 0.93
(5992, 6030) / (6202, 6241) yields 0.92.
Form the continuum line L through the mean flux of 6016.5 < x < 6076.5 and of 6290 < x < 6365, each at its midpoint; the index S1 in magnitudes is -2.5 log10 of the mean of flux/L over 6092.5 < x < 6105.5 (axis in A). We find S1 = 0.03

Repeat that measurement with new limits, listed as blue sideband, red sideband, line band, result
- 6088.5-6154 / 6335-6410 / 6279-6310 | 0.013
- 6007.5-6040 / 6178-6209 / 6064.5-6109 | 0.033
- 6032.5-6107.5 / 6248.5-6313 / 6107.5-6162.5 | -0.015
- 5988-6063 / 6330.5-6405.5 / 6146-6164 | -0.009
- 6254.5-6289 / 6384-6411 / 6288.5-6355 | 0.004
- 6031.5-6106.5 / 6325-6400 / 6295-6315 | -0.006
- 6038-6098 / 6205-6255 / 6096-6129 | -0.004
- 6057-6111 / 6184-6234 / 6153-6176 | 0.032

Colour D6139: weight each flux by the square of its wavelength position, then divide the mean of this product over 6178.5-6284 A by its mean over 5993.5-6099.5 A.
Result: 0.99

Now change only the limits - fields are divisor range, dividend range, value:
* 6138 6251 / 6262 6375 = 0.97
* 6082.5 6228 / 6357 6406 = 0.95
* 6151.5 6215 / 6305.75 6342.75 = 0.97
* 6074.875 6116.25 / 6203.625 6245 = 1.02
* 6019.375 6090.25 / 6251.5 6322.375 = 0.95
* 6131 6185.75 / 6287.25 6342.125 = 0.97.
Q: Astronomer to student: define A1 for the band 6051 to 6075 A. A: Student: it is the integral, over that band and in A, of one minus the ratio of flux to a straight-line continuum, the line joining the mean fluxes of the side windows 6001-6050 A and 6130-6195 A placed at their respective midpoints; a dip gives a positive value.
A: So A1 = 0.4 A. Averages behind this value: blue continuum 14.5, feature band 14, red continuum 13.3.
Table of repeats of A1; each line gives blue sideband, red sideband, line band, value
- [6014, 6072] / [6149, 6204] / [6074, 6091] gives 0.3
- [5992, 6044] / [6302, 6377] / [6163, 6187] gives 0.9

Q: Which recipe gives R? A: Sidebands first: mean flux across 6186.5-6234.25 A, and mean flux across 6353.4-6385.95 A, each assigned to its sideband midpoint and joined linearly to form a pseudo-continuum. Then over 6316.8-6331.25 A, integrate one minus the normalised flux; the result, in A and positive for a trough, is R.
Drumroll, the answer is 0.6 A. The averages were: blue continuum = 13.3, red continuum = 12.1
